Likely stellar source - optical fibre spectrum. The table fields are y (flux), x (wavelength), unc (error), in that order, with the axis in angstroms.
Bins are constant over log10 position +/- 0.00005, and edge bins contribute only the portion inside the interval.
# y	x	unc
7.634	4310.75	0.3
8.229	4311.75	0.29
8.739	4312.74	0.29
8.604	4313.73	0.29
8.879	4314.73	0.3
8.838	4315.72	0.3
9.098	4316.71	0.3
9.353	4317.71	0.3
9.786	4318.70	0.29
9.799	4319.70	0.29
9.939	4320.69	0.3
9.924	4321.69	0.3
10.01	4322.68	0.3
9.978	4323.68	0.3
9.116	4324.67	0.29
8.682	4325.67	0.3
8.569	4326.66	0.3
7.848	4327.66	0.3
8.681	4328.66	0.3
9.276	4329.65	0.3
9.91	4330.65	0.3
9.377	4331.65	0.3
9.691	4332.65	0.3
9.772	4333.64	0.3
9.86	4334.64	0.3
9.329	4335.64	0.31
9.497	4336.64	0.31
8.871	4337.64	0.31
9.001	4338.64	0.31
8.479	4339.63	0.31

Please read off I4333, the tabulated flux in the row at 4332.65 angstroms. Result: 9.691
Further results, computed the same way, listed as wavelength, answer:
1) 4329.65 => 9.276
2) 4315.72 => 8.838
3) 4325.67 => 8.682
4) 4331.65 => 9.377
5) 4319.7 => 9.799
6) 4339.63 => 8.479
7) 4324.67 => 9.116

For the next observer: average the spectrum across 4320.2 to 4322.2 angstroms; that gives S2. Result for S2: 9.93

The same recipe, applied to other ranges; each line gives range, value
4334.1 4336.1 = 9.58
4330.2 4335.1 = 9.72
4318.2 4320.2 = 9.81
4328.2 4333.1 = 9.39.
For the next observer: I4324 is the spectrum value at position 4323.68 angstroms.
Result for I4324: 9.978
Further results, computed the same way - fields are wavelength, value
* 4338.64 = 9.001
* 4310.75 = 7.634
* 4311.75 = 8.229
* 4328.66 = 8.681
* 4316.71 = 9.098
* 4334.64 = 9.86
